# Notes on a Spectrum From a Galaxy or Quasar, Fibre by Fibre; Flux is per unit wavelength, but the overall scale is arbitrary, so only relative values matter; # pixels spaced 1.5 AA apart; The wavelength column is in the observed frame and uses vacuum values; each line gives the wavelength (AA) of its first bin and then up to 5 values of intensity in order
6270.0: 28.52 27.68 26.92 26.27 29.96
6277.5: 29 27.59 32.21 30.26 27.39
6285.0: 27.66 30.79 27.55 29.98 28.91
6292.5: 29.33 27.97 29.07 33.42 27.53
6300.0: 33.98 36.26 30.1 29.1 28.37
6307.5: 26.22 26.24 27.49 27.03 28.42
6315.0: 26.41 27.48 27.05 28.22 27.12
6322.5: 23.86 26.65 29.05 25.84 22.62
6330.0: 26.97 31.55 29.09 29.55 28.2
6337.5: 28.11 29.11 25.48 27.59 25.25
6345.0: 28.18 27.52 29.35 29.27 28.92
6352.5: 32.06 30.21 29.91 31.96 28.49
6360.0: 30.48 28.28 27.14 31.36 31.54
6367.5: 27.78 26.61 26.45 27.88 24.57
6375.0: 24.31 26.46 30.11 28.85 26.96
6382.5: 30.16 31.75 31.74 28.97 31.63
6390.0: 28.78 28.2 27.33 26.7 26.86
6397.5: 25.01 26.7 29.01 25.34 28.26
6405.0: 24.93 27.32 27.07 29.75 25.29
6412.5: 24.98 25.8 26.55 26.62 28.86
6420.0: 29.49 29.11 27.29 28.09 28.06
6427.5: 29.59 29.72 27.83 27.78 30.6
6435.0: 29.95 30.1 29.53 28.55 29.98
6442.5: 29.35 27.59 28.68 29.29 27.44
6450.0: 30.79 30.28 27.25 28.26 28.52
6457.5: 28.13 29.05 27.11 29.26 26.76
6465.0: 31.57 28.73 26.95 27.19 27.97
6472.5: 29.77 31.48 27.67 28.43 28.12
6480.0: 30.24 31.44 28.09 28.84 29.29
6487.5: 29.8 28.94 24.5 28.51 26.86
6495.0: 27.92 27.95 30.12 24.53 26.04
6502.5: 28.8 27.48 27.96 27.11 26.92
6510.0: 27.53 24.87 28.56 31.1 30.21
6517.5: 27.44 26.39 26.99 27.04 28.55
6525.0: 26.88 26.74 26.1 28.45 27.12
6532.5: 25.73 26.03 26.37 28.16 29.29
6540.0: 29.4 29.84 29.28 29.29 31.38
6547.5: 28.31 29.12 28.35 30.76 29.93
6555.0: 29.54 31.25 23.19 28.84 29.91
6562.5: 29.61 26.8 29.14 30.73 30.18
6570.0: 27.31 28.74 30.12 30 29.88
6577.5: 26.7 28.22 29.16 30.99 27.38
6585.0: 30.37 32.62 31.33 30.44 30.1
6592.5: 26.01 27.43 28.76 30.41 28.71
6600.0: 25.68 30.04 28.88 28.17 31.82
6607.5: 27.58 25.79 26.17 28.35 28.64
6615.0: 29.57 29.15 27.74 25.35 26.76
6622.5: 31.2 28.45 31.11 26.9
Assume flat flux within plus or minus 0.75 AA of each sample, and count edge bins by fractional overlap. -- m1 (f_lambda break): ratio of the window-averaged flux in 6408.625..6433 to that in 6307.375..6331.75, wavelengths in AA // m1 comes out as 1.04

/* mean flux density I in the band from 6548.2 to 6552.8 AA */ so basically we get 29.4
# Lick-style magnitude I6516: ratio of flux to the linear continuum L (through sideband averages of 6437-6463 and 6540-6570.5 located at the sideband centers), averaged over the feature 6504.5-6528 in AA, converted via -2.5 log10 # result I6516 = 0.06 mag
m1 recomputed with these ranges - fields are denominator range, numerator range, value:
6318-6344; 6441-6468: 1.05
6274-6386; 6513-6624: 1.00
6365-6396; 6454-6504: 1.00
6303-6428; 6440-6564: 1.01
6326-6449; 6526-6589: 1.02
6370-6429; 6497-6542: 0.99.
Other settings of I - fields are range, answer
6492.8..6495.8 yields 27.4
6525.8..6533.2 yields 26.8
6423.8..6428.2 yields 28.6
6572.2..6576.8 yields 30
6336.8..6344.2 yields 27.1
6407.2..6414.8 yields 26.6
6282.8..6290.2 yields 28.7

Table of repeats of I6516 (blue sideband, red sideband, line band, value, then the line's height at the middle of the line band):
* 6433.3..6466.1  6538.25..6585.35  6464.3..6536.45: 0.04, 29.1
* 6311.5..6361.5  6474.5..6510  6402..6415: 0.06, 28.1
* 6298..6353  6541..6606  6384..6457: 0.01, 28.5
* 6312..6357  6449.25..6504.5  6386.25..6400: 0.01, 28.2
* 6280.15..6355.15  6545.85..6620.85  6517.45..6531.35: 0.06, 28.8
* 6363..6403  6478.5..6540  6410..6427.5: 0.02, 28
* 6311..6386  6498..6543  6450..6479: -0.03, 27.8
